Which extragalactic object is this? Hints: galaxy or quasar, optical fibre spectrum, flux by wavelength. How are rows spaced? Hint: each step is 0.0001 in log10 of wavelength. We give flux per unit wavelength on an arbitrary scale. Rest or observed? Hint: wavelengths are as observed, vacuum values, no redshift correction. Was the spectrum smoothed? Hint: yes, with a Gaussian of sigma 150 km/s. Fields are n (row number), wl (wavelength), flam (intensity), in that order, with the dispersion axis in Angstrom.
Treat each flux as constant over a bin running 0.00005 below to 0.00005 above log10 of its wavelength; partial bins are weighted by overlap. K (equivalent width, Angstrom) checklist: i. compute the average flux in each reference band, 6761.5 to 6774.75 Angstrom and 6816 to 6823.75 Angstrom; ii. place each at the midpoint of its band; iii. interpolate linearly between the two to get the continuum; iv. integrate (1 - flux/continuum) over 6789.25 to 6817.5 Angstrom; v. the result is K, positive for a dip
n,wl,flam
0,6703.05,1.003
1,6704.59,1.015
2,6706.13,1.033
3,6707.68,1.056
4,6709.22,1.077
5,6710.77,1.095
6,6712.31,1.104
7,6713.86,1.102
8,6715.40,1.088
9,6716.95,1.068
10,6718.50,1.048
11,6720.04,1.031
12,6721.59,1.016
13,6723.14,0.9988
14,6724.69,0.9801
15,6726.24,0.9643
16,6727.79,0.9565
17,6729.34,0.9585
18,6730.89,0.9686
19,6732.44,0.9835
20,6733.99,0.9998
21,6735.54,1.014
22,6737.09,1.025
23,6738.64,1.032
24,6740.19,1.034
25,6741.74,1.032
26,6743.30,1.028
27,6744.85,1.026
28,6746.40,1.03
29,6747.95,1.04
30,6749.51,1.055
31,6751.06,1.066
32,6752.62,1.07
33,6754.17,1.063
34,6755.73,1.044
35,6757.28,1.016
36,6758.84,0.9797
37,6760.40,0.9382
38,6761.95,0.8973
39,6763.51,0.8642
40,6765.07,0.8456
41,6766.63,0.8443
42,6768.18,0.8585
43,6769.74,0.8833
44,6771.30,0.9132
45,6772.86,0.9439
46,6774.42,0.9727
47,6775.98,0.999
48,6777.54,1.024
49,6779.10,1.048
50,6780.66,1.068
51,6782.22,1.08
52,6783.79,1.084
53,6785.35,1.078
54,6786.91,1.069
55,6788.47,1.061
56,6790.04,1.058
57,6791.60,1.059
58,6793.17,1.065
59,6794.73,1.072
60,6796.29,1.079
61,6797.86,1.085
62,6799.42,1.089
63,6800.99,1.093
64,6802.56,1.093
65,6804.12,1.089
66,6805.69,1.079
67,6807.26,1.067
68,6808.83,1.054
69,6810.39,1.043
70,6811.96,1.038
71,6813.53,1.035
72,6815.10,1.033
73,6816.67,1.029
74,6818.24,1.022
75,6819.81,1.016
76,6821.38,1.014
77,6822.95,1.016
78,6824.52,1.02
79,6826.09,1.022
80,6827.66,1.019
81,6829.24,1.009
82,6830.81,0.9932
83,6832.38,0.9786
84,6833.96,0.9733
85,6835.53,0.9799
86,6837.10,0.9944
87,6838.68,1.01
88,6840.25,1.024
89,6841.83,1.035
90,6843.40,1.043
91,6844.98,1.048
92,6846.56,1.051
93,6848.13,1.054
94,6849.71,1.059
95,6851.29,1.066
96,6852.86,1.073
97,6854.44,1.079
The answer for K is -2.5 Angstrom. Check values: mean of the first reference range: 0.888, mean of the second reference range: 1.02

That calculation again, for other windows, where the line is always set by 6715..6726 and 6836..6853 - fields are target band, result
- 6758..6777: 2.2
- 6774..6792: -0.3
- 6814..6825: 0.2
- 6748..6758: -0.2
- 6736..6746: 0.0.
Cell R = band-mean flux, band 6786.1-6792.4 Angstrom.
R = 1.06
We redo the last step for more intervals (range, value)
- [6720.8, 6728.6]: 0.982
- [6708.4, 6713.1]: 1.09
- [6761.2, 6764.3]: 0.879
